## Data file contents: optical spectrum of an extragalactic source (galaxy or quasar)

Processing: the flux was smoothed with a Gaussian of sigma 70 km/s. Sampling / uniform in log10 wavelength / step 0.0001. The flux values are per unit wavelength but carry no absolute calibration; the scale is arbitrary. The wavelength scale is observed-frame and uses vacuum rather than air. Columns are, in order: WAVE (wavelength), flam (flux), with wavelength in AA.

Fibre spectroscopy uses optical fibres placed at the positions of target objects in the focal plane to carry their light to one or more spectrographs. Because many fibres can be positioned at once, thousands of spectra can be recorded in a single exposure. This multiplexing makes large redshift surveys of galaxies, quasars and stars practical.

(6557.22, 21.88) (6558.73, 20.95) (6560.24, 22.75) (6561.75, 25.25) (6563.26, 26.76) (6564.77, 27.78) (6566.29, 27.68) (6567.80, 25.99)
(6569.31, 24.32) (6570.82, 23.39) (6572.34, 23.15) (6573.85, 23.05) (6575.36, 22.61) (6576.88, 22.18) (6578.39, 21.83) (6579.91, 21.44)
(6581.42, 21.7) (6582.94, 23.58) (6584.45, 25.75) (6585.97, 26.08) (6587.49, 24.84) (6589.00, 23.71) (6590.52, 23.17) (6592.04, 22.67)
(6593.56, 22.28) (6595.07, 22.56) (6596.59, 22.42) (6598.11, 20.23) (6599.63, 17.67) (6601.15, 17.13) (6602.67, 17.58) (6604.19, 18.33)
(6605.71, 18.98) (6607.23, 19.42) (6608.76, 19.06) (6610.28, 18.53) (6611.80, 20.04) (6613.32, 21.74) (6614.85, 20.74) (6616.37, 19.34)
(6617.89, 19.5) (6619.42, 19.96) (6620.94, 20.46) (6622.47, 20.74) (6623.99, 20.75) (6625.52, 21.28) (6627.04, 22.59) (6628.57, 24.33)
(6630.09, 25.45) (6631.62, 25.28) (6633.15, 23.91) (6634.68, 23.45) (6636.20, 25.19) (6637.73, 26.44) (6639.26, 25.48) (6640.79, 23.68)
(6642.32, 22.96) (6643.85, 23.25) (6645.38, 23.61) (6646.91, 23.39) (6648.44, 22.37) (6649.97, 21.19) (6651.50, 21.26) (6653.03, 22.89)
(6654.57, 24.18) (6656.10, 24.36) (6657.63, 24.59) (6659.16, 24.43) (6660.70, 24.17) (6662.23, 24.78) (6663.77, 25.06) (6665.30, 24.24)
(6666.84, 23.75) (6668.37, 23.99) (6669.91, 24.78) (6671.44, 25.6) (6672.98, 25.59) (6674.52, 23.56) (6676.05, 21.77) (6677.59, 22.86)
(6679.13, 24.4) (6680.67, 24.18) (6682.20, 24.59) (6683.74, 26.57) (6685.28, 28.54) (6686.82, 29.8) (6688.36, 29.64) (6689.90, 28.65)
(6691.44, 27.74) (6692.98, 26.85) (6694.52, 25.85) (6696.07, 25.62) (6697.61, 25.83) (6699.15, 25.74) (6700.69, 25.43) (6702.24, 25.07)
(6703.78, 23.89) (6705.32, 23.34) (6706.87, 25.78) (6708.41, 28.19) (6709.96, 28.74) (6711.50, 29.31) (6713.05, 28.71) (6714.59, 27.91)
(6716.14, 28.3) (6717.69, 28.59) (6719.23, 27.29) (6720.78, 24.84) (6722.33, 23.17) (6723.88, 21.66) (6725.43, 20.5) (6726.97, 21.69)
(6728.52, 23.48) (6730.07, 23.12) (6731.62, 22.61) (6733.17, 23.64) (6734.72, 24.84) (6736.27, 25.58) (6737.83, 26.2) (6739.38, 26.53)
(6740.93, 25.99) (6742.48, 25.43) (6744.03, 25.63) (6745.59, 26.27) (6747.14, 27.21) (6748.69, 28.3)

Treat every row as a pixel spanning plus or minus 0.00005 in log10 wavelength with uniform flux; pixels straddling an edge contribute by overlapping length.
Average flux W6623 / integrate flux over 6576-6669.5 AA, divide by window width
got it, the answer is 22.4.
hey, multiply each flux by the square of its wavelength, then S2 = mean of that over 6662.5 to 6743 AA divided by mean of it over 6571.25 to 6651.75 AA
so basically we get 1.2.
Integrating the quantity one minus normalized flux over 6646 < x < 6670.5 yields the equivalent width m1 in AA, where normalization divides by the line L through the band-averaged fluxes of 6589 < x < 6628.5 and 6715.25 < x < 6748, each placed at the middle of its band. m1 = -1.6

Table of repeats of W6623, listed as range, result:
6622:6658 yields 23.5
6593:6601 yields 20.7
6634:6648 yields 24.1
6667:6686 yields 24.7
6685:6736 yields 25.9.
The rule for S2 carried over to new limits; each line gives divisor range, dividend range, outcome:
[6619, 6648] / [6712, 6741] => 1.10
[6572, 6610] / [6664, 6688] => 1.19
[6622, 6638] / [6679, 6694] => 1.17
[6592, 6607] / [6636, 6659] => 1.21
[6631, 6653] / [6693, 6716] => 1.14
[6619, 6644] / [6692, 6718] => 1.17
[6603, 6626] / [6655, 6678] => 1.24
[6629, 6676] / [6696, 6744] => 1.08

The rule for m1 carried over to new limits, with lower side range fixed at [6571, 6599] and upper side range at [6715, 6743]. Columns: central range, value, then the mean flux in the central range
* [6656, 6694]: -2.18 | 25.4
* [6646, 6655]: 0.46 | 22.5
